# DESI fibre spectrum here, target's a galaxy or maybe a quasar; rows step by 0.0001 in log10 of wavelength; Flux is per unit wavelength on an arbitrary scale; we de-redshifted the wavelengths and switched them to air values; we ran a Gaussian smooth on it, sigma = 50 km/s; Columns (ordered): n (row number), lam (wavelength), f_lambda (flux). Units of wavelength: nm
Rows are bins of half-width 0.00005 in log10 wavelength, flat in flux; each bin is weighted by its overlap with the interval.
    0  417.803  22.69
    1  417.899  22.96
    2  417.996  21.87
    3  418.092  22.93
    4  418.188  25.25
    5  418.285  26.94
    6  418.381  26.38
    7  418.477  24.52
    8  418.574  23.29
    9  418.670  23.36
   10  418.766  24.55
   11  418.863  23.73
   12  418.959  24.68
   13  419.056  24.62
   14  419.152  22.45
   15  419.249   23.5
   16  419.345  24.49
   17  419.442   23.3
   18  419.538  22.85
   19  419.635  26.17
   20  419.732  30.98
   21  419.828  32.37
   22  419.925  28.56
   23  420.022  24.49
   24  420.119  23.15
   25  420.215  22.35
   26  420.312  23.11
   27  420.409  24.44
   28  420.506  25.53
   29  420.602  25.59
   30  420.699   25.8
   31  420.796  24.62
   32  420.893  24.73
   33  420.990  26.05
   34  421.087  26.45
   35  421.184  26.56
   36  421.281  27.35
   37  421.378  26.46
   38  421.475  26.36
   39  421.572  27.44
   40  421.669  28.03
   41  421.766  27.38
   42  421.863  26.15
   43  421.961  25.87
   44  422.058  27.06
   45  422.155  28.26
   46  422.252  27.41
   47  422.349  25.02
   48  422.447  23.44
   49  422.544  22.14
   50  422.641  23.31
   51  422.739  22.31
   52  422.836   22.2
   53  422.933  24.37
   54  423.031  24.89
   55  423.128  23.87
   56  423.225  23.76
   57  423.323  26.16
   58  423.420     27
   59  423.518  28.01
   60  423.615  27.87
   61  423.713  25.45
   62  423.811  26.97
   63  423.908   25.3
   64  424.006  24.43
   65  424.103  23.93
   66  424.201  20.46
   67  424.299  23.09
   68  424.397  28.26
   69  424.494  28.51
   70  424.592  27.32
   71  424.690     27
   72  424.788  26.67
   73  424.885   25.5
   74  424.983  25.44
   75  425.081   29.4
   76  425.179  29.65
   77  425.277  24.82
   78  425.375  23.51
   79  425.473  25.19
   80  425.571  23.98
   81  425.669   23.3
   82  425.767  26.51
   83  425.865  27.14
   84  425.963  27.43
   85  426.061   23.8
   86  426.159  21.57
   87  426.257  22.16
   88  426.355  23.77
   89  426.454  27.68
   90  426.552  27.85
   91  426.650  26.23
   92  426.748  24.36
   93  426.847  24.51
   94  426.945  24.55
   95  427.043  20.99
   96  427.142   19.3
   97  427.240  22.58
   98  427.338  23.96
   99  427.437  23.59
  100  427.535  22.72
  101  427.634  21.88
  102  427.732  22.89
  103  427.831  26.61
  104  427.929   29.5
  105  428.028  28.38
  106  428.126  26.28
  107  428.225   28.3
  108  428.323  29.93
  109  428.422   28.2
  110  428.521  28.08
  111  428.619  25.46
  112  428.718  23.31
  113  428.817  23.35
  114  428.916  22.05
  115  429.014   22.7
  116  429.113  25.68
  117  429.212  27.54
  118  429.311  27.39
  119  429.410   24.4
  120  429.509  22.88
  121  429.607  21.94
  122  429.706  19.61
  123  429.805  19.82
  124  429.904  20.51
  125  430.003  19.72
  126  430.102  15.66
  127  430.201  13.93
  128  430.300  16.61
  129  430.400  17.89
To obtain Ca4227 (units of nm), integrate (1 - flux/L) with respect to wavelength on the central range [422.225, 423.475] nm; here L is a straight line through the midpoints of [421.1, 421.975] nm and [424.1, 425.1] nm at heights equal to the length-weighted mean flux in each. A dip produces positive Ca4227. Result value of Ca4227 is 0.104 nm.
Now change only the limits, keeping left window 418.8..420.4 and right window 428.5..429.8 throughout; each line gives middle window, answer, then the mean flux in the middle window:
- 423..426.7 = -0.18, 25.6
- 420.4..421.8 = -0.08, 26.2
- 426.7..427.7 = 0.06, 22.8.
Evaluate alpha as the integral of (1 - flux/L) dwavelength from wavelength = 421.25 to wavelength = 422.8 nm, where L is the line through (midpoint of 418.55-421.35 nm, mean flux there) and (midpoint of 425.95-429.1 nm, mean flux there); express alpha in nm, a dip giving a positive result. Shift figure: -0.05 nm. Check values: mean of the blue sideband 25.2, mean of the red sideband 24.8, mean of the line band 25.8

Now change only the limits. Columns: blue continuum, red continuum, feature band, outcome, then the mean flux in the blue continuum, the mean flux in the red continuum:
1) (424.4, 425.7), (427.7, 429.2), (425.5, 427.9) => 0.185 nm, 26.3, 26.1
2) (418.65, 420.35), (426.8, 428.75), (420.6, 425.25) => -0.150 nm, 25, 25.1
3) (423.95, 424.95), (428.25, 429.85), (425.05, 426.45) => 0.004 nm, 25.5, 24.6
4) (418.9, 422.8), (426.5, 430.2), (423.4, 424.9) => -0.069 nm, 25.5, 24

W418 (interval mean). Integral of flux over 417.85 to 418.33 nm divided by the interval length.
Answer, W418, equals 23.9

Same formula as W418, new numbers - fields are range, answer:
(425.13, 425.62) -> 25.4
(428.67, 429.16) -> 23.4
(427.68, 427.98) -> 26.3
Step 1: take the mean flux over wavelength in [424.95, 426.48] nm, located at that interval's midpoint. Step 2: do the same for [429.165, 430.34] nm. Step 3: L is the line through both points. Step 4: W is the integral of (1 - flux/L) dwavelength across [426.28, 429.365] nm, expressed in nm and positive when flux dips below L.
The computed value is -0.30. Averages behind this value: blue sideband 25.3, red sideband 20.9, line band 25.1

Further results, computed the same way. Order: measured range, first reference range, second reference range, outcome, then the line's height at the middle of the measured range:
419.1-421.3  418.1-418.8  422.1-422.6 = -0.034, 25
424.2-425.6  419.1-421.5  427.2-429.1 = -0.042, 25.4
